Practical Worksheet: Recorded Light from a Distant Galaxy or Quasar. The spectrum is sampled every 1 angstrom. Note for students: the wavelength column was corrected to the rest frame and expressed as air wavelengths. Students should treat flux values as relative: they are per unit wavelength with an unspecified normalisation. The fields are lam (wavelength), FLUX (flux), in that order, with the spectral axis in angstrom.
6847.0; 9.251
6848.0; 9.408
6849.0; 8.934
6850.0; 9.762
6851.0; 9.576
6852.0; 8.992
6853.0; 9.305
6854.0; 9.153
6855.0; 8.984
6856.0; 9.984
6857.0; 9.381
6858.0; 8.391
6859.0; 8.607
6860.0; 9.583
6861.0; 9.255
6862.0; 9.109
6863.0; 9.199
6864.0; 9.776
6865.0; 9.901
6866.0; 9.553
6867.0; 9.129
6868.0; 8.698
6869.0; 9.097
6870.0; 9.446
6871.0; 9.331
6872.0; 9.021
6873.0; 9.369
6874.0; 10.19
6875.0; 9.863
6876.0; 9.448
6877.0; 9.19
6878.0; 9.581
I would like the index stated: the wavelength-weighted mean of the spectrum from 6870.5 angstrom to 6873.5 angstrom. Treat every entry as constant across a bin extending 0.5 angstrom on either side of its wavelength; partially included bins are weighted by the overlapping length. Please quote 9.24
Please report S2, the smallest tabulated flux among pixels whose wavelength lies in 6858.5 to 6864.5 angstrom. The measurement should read 8.607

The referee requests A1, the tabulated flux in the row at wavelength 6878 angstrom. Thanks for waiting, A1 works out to 9.581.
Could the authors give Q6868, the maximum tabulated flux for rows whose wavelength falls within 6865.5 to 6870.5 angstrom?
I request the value 9.553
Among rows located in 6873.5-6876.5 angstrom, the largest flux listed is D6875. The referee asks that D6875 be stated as 10.19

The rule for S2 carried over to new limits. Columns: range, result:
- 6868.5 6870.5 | 9.097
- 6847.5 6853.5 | 8.934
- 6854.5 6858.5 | 8.391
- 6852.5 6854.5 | 9.153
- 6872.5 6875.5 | 9.369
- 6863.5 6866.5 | 9.553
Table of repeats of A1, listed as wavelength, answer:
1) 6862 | 9.109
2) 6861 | 9.255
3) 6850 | 9.762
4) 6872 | 9.021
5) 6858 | 8.391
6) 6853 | 9.305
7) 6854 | 9.153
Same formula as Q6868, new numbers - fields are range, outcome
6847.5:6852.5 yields 9.762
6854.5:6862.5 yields 9.984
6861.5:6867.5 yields 9.901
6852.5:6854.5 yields 9.305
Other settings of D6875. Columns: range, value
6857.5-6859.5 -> 8.607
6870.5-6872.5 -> 9.331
